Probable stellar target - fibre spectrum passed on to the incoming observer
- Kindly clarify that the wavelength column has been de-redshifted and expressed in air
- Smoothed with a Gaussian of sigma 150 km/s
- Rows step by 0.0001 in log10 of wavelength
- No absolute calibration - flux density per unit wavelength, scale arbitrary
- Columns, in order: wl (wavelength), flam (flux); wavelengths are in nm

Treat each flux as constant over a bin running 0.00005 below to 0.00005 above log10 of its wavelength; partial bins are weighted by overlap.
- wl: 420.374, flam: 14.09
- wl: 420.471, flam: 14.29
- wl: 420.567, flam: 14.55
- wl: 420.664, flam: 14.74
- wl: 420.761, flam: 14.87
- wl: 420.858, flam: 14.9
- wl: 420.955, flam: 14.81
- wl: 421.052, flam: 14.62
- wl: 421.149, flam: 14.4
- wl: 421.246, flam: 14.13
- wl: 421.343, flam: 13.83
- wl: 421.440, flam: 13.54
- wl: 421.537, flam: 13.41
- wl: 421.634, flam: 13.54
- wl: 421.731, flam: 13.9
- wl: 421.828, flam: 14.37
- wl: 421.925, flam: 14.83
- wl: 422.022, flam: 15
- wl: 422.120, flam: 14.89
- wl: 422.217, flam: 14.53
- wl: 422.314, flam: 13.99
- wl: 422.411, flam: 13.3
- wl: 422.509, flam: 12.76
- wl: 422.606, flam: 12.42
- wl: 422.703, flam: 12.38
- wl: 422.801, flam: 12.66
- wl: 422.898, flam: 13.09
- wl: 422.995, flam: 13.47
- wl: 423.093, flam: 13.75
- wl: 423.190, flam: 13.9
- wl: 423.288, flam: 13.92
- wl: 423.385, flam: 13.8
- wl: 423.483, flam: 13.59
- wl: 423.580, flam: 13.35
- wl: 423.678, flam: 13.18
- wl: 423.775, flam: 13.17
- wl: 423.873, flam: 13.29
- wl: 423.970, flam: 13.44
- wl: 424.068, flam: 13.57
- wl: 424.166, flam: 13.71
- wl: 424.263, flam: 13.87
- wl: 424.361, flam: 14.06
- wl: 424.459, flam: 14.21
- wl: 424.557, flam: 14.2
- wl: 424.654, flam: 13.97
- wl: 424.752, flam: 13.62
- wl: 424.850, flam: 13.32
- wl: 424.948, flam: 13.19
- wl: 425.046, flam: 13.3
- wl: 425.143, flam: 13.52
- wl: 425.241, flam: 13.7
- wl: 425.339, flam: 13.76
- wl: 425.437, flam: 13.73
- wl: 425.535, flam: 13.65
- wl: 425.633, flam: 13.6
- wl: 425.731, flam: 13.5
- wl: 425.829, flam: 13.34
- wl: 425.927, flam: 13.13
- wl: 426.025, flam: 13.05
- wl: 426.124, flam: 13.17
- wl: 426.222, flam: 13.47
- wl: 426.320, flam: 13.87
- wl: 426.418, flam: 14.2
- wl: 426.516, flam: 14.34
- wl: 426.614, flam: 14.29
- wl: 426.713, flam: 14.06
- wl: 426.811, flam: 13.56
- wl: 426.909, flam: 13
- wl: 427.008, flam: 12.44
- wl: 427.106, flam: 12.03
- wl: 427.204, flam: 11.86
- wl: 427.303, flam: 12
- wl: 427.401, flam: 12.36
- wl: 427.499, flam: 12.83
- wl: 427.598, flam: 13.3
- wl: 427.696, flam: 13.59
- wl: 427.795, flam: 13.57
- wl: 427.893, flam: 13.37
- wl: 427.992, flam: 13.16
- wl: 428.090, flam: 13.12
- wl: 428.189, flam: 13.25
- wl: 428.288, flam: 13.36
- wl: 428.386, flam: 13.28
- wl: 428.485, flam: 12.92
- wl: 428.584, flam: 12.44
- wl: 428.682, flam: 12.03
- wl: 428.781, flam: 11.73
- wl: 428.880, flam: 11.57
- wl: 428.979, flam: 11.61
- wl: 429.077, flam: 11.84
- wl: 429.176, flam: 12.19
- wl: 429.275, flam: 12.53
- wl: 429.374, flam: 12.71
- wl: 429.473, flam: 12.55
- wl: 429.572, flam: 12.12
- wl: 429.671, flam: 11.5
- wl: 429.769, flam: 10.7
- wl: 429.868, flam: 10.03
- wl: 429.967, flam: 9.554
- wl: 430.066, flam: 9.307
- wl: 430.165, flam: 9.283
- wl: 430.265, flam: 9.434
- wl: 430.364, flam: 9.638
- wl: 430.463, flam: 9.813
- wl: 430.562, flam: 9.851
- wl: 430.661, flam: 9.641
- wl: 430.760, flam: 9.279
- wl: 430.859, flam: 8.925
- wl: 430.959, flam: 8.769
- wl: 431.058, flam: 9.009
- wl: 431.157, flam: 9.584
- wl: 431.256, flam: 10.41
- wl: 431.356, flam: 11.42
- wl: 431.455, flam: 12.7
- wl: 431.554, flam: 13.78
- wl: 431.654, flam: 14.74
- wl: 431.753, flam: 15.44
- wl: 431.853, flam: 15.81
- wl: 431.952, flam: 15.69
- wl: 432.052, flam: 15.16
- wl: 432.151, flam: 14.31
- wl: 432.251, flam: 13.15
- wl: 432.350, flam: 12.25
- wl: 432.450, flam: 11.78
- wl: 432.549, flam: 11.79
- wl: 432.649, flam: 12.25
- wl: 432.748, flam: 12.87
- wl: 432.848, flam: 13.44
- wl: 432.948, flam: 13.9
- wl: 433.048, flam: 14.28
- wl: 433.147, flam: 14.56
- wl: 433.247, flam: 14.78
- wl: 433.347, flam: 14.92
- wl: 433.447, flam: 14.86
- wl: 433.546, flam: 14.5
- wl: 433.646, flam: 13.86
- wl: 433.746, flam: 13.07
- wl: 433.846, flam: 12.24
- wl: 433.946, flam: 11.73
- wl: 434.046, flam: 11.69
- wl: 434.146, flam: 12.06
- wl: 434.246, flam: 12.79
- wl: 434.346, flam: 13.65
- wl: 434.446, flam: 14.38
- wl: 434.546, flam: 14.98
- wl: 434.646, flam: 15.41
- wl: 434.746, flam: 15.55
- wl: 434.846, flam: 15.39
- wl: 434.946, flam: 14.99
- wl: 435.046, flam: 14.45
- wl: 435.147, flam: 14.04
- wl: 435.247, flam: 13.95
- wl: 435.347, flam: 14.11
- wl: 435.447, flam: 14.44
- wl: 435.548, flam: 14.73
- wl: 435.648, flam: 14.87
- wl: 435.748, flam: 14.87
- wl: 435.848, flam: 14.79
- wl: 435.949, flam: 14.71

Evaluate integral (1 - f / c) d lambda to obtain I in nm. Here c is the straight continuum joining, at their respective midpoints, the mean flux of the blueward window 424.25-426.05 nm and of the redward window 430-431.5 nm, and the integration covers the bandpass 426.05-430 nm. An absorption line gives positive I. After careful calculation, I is -0.34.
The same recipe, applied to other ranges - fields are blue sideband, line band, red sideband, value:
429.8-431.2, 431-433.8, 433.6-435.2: -0.44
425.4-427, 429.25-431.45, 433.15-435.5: 0.56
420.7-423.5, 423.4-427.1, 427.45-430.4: -0.16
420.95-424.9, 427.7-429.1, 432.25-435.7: 0.11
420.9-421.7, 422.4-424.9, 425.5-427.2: 0.05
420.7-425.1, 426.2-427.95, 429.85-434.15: -0.02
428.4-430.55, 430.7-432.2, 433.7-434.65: -0.03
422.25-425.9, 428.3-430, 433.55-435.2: 0.22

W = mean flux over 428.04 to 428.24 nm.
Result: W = 13.2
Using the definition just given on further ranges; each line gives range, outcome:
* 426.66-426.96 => 13.5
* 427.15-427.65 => 12.5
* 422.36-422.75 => 12.7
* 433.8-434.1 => 11.9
